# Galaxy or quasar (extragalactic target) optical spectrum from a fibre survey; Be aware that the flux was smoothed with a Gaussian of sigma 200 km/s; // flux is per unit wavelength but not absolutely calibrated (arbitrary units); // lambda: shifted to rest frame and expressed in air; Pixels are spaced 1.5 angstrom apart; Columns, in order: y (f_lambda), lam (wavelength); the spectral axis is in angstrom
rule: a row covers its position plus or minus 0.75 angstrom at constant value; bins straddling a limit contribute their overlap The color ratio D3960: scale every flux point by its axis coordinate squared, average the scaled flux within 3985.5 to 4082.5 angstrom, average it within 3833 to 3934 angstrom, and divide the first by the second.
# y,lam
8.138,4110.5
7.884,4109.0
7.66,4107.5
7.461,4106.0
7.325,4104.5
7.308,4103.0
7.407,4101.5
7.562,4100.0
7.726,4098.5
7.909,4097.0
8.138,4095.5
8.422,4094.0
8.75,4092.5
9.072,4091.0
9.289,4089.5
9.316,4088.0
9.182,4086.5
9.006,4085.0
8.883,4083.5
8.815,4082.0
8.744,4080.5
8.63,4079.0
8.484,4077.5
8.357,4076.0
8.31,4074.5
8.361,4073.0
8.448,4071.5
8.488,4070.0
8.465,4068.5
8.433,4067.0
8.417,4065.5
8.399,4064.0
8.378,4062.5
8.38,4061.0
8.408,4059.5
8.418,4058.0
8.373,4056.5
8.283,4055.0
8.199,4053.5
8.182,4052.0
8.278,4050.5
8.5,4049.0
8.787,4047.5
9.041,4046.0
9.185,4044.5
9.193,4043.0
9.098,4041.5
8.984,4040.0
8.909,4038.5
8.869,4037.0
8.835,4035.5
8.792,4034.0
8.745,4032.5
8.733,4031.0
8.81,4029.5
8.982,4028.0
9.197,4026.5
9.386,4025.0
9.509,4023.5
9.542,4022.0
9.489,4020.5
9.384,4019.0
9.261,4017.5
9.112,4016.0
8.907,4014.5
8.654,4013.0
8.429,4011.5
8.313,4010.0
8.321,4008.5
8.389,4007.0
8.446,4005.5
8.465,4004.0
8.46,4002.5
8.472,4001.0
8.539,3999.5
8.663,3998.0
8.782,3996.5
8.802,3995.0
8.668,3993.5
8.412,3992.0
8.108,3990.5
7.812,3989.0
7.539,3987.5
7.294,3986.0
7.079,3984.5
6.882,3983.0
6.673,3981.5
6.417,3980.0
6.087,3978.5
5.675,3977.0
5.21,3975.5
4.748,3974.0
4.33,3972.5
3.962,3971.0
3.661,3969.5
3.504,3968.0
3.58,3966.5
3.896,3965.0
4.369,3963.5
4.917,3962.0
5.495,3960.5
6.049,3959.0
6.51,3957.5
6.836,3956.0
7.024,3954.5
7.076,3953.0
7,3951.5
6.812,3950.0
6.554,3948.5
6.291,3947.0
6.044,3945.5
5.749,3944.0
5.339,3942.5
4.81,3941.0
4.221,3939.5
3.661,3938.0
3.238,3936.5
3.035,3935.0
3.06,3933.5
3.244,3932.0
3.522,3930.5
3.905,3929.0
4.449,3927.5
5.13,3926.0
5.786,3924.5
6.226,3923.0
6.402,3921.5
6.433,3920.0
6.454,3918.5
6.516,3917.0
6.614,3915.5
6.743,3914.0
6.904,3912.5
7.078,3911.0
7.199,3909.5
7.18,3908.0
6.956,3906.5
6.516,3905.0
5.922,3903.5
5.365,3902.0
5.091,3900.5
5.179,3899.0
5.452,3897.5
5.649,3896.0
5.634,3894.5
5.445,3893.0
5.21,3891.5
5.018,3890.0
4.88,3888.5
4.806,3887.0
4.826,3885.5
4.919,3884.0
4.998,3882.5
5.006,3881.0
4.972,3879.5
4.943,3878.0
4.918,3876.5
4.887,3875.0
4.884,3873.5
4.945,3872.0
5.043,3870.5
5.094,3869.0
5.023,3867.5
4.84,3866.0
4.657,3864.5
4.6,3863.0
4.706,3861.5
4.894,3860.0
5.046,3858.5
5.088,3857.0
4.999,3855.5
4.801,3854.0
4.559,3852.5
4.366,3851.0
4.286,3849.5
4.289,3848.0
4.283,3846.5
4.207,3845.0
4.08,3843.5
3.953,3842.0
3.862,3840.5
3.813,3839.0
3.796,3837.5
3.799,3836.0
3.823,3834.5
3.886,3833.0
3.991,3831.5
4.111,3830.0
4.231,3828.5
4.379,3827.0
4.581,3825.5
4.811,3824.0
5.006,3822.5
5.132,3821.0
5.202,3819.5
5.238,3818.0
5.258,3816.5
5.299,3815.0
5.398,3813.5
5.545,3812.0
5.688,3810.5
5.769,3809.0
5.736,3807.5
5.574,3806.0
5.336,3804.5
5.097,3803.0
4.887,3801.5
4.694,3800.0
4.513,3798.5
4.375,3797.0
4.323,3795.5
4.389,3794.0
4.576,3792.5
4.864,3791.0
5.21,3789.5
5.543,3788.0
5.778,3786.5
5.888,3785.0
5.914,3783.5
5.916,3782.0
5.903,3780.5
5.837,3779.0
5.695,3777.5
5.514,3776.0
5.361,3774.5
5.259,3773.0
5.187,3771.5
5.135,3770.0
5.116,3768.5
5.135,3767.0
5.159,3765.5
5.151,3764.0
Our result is 1.8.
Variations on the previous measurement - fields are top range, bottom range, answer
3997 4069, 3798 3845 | 2.06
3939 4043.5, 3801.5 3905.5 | 1.62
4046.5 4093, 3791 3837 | 2.03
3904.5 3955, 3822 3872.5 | 1.33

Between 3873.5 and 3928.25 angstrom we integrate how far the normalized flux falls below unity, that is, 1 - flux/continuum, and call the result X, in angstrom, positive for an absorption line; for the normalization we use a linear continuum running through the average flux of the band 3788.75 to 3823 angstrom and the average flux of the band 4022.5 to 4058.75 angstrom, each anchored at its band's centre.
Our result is 7.5 angstrom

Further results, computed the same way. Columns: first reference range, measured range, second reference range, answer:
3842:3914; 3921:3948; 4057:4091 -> 6.6 angstrom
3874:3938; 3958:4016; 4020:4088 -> 3.2 angstrom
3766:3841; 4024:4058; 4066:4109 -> -4.3 angstrom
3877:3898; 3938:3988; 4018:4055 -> 9.9 angstrom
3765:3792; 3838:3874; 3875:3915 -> 6.4 angstrom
